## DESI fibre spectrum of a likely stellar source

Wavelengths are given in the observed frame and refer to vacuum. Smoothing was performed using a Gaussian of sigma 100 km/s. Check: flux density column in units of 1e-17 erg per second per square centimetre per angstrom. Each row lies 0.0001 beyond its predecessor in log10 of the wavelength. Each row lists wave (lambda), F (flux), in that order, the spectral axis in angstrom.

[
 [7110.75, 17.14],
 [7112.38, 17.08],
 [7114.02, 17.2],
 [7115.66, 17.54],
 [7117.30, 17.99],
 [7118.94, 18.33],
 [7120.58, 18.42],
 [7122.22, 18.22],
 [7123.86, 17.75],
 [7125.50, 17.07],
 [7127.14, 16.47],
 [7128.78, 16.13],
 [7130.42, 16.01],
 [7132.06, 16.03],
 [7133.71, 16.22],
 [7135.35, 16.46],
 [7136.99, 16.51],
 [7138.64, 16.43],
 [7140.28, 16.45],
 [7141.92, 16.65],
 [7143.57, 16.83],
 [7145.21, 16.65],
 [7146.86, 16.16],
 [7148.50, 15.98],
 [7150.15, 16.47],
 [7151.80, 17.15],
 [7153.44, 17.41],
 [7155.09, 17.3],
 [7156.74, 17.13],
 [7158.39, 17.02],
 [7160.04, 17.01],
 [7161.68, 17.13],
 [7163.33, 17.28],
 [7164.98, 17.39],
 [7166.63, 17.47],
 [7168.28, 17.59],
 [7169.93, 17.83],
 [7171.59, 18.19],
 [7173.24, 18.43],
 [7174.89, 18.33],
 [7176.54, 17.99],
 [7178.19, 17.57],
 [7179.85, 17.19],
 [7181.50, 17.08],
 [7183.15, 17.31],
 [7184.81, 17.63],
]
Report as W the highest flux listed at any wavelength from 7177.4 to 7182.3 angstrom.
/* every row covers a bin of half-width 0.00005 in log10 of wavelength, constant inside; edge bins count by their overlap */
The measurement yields 17.57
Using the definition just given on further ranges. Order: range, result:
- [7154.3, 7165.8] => 17.39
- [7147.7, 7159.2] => 17.41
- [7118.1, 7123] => 18.42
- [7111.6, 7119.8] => 18.33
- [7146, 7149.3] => 16.16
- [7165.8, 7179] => 18.43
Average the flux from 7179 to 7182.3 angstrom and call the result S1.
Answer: 17.1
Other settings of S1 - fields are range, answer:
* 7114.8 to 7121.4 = 18.1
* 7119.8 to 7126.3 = 17.9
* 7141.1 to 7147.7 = 16.6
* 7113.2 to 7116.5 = 17.4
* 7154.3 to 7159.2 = 17.1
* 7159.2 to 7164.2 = 17.2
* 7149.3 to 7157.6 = 17.1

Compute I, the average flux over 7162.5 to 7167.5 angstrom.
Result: 17.4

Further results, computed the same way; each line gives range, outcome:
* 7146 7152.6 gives 16.4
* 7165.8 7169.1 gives 17.5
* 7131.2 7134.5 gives 16.1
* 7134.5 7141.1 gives 16.5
